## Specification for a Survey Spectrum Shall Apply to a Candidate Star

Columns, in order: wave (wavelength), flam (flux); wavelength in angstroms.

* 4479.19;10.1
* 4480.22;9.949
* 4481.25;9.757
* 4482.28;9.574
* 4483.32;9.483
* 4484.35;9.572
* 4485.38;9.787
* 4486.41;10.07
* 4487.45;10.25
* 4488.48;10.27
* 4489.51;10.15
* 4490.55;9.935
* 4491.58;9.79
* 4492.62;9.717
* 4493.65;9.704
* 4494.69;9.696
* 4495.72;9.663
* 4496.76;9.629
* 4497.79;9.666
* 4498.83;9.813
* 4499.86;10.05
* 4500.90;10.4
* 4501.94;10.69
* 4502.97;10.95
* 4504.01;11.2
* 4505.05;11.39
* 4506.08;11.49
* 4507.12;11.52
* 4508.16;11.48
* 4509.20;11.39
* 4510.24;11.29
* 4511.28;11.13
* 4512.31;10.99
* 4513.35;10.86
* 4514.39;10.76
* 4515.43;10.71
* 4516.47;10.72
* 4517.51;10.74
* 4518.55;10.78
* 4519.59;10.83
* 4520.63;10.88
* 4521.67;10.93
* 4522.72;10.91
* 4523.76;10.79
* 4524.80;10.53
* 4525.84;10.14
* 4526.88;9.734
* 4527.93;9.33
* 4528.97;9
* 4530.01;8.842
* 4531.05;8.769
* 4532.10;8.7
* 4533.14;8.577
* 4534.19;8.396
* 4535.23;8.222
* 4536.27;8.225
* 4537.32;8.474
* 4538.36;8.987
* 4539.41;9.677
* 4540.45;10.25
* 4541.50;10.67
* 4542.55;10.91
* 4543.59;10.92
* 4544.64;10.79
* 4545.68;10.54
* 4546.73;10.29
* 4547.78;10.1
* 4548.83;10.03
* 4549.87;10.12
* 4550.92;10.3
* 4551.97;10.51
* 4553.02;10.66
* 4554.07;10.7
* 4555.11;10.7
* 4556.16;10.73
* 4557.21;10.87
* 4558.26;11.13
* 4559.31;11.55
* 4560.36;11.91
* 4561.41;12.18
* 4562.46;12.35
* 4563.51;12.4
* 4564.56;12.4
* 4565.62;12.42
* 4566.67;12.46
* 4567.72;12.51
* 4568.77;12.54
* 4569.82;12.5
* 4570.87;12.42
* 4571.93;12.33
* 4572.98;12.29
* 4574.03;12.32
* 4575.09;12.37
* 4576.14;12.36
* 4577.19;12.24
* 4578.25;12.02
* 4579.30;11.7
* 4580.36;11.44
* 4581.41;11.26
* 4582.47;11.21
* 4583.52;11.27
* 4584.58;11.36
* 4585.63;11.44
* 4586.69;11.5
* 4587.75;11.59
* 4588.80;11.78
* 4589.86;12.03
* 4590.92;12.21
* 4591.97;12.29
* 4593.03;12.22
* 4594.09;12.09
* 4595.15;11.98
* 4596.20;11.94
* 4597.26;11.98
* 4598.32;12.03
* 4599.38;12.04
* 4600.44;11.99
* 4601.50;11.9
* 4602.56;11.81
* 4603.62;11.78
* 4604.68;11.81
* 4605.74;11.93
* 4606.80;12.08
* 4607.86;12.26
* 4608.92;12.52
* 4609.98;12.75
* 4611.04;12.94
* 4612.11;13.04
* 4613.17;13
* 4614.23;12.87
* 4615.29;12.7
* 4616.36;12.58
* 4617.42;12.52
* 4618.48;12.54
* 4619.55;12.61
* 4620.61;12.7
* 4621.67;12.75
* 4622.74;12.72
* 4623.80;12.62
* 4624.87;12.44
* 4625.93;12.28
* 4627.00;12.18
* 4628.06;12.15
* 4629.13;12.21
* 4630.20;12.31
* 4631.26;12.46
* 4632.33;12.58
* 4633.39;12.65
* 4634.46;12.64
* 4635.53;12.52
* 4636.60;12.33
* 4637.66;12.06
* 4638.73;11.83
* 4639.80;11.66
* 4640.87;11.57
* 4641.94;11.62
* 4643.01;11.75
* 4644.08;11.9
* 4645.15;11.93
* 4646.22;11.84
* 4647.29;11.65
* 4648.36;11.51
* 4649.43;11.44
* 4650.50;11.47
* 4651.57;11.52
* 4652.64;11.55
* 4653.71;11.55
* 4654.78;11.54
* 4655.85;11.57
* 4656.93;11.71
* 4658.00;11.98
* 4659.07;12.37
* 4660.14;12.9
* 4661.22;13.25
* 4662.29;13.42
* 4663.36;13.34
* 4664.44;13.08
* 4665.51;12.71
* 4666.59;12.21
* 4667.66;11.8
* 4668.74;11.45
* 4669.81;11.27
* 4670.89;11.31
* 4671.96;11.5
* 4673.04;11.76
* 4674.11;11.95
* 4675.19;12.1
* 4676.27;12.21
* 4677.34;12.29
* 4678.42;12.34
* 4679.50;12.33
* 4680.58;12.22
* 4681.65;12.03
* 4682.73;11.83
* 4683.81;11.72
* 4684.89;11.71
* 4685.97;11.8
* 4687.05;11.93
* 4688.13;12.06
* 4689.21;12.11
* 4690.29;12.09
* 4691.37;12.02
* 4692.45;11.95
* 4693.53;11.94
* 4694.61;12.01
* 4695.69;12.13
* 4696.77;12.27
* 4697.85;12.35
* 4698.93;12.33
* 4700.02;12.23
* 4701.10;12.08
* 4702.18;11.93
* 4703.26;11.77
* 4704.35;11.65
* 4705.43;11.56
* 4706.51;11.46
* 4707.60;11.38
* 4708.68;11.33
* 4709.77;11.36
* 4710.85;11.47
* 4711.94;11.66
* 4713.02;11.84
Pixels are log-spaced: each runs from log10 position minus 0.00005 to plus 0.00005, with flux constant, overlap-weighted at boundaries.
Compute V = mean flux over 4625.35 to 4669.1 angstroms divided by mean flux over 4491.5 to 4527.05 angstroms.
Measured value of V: 1.14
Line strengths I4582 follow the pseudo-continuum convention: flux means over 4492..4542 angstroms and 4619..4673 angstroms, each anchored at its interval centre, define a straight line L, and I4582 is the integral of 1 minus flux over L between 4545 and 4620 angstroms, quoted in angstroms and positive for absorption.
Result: -4.6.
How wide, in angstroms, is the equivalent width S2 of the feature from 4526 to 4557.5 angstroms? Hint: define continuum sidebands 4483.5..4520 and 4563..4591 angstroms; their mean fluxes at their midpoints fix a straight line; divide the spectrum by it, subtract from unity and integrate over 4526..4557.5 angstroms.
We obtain 4.2 angstroms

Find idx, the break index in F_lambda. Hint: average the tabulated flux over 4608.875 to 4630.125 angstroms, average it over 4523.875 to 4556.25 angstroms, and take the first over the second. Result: 1.28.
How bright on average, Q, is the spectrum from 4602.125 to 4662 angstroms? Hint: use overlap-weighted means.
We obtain 12.2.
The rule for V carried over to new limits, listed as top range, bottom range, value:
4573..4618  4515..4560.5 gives 1.19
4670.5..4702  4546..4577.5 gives 1.04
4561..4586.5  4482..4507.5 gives 1.19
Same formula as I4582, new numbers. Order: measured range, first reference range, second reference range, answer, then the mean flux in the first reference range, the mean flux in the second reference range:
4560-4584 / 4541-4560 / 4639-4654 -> -2.8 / 10.7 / 11.6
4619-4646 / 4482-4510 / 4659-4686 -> -1.1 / 10.3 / 12.2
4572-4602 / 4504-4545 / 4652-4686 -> -2.3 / 10.2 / 12.1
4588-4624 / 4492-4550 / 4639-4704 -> -3.5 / 10.2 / 12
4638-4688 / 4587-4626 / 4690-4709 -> 0.4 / 12.3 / 11.9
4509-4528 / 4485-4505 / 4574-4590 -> -0.3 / 10.1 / 11.7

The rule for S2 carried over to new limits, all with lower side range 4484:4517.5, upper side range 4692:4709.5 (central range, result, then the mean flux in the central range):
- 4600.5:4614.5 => -1.38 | 12.3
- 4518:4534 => 1.14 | 9.88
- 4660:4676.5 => -0.84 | 12.2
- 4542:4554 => 0.36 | 10.5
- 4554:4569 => -1.25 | 11.8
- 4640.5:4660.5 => -0.37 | 11.8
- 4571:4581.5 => -1.02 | 12.1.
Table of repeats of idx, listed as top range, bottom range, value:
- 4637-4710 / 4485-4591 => 1.11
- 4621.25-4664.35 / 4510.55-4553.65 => 1.21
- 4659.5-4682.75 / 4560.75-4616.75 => 1.01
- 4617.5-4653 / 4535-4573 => 1.10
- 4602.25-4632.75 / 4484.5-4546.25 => 1.22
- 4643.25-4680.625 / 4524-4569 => 1.15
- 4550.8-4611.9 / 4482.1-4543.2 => 1.17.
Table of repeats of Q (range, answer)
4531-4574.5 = 10.8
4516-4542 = 9.72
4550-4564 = 11.2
